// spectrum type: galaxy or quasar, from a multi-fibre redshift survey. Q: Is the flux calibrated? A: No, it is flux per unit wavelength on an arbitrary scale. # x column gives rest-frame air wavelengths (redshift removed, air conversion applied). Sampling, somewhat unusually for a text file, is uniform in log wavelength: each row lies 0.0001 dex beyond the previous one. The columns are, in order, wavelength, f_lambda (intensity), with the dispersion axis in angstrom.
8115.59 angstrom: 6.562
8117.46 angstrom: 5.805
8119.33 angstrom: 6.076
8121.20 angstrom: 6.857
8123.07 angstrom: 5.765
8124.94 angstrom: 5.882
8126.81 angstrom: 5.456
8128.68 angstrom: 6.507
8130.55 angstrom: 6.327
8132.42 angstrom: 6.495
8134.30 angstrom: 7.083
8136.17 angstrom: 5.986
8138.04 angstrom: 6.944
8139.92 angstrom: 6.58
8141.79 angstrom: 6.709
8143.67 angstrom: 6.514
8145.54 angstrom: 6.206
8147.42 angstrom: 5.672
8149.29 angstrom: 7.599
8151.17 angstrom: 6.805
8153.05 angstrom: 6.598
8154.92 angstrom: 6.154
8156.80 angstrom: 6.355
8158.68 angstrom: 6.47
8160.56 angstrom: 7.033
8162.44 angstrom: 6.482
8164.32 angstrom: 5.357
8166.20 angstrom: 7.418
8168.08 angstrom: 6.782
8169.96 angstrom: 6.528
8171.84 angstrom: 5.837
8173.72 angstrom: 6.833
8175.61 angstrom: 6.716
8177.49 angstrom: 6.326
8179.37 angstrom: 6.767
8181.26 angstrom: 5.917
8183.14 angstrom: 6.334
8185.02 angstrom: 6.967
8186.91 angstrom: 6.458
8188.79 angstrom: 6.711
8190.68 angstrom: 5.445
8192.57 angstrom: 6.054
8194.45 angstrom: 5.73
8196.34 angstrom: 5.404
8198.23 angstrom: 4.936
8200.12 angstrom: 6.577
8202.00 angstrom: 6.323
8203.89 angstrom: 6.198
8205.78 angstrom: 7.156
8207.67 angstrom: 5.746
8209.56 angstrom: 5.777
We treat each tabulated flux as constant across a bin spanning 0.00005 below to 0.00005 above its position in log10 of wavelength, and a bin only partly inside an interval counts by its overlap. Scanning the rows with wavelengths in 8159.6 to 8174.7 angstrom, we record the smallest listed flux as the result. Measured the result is 5.357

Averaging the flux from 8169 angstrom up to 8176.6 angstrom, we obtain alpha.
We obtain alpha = 6.48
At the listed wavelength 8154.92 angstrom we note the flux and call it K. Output 6.154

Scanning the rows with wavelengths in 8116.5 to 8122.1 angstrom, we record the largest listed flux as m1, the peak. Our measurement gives 6.857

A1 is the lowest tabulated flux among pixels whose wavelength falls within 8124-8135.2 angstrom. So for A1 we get 5.456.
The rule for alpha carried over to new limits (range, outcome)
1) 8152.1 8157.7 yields 6.37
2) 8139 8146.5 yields 6.5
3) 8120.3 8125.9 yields 6.16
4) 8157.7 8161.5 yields 6.74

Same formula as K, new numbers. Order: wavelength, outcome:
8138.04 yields 6.944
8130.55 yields 6.327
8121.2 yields 6.857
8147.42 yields 5.672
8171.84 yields 5.837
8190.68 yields 5.445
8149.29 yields 7.599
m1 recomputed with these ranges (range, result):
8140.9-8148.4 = 6.709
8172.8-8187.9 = 6.967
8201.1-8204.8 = 6.323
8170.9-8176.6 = 6.833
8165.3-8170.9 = 7.418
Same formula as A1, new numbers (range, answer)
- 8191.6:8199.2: 4.936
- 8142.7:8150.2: 5.672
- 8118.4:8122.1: 6.076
